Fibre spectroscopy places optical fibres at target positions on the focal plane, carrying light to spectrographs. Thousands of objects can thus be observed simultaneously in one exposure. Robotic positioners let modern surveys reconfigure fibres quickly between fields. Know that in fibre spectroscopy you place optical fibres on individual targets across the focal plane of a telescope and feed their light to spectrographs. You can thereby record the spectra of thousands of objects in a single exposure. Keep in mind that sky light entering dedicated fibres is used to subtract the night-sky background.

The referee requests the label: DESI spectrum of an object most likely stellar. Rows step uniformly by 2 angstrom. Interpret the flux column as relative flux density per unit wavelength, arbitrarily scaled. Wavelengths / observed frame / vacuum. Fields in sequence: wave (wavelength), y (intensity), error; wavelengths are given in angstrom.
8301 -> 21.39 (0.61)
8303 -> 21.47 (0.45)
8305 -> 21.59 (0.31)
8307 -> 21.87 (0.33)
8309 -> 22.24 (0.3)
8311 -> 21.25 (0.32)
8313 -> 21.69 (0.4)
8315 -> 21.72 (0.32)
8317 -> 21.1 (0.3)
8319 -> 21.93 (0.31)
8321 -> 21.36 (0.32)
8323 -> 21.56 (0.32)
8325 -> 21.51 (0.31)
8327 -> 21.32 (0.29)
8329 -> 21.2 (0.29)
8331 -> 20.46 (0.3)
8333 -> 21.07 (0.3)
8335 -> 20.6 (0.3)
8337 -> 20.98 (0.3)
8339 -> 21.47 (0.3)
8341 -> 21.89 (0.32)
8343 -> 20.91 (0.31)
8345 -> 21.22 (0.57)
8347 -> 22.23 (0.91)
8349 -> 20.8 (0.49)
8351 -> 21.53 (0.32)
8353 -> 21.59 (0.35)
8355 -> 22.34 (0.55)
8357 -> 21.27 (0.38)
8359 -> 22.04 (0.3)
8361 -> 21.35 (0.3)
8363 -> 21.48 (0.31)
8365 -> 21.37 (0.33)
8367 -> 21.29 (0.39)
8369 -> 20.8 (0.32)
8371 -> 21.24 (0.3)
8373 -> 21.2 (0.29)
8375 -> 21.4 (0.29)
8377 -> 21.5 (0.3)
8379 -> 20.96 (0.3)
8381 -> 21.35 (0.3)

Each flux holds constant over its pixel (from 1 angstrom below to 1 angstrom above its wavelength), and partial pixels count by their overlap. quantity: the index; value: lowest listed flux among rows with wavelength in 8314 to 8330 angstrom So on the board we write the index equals 21.1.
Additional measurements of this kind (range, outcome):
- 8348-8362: 20.8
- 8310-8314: 21.25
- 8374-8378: 21.4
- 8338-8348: 20.91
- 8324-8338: 20.46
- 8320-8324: 21.36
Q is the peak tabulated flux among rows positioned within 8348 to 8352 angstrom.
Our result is 21.53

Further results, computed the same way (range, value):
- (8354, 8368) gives 22.34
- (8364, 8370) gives 21.37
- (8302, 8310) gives 22.24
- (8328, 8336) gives 21.2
